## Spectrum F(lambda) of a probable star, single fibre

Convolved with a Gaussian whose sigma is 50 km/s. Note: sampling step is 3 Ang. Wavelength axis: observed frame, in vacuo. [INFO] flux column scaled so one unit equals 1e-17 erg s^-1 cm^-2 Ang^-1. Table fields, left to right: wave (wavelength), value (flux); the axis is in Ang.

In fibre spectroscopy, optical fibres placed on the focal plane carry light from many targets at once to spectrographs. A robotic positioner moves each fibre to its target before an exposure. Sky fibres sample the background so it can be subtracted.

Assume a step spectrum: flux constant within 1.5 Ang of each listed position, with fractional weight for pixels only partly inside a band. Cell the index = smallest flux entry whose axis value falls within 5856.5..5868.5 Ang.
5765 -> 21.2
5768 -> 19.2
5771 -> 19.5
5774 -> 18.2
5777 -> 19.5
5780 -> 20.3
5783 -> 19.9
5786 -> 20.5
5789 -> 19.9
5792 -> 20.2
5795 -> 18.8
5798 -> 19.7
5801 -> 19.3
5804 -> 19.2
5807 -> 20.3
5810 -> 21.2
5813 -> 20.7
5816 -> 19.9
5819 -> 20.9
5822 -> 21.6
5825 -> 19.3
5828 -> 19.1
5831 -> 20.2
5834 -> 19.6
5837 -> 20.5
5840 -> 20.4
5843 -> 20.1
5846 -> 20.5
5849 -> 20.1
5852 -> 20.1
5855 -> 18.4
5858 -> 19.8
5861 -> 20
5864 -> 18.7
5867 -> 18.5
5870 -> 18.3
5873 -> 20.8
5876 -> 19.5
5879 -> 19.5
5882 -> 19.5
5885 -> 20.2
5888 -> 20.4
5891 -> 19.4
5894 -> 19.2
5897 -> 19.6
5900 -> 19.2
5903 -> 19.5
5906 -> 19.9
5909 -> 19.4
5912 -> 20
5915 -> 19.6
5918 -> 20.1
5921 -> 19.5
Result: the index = 18.5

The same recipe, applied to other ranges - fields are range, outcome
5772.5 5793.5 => 18.2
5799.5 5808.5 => 19.2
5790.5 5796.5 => 18.8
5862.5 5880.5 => 18.3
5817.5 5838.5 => 19.1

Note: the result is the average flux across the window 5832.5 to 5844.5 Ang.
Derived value 20.2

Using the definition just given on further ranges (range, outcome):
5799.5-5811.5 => 20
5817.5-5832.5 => 20.2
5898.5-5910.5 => 19.5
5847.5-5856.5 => 19.5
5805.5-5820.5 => 20.6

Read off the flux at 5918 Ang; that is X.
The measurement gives 20.1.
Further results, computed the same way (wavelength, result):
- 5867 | 18.5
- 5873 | 20.8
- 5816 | 19.9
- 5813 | 20.7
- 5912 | 20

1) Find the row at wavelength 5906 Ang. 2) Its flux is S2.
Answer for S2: 19.9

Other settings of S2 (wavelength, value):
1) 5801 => 19.3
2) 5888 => 20.4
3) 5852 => 20.1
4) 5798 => 19.7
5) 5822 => 21.6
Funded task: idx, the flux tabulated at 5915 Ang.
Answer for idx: 19.6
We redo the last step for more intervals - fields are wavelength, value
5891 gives 19.4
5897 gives 19.6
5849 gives 20.1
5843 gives 20.1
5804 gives 19.2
